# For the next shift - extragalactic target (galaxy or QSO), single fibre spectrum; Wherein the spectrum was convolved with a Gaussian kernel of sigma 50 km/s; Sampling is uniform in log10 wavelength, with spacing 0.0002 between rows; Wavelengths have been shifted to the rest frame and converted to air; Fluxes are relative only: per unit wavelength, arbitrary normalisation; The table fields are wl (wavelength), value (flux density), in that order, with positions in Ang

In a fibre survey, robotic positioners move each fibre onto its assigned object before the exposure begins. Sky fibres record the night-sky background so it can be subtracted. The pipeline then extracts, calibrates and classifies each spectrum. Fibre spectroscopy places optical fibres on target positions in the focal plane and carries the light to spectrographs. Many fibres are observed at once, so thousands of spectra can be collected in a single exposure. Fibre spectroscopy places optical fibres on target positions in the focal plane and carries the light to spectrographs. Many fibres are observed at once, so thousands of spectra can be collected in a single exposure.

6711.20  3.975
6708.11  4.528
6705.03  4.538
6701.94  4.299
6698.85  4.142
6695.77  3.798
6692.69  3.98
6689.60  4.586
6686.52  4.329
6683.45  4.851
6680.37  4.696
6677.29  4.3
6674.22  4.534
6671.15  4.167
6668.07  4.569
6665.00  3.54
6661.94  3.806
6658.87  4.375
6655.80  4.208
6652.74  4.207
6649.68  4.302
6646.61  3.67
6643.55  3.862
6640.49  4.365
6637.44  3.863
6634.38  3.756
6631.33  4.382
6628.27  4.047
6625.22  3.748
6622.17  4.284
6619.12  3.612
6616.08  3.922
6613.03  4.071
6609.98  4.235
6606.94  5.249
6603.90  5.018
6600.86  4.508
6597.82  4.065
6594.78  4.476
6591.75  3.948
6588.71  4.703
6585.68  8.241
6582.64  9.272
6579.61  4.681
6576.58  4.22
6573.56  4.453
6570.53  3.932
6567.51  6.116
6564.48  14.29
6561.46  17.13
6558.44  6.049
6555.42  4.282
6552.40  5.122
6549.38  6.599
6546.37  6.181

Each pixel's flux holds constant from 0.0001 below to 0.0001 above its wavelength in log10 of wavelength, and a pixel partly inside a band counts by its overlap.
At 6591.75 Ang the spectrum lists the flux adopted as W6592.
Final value 3.948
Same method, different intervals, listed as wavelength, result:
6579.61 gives 4.681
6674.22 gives 4.534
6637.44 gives 3.863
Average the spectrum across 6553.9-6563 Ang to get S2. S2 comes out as 9.17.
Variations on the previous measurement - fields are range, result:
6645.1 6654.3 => 4.06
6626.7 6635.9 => 4.06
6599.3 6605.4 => 4.76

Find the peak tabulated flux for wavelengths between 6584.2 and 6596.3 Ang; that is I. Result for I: 8.241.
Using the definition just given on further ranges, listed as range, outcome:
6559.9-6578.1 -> 17.13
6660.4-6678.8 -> 4.569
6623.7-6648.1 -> 4.382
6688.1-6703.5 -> 4.586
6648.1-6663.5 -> 4.375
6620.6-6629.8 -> 4.284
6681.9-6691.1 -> 4.851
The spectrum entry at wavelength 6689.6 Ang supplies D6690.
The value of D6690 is 4.586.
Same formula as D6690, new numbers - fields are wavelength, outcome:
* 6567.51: 6.116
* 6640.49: 4.365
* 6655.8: 4.208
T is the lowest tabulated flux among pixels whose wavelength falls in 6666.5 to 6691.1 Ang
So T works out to 4.167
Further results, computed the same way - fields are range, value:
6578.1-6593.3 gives 3.948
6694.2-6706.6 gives 3.798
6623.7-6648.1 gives 3.67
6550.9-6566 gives 4.282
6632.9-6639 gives 3.756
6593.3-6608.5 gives 4.065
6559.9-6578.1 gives 3.932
